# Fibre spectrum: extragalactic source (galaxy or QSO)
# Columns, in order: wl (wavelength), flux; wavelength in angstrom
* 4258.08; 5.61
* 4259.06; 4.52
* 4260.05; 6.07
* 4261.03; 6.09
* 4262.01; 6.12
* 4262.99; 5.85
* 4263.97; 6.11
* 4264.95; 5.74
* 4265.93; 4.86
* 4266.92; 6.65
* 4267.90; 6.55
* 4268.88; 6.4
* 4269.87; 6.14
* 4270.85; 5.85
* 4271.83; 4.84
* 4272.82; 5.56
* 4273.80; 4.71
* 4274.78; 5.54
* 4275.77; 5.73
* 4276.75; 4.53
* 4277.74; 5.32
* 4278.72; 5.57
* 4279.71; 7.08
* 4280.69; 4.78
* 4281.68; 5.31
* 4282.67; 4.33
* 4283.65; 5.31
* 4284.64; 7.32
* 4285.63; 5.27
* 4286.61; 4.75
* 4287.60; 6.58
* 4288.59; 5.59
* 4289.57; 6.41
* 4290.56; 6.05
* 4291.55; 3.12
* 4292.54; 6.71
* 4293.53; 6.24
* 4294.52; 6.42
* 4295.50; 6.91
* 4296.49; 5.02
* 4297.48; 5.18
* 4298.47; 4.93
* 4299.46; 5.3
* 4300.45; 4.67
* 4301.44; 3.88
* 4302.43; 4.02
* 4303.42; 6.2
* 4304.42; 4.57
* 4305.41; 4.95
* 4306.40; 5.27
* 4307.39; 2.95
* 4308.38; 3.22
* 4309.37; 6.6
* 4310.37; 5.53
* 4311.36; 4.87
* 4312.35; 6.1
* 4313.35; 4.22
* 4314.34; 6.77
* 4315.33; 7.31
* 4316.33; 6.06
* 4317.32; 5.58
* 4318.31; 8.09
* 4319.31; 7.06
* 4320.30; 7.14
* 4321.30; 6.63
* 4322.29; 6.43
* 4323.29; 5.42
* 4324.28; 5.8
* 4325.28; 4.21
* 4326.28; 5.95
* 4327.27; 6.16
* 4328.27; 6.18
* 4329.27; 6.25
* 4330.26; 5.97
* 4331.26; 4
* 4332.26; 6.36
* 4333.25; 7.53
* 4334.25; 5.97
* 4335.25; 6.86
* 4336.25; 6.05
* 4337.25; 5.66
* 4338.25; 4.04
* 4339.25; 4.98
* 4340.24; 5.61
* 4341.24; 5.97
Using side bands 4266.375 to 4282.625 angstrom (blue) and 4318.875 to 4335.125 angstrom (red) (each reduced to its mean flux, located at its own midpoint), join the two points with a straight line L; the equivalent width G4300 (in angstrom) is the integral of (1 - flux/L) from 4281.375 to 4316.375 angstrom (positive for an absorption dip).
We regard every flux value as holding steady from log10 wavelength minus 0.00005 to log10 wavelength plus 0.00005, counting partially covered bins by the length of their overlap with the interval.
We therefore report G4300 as 2.7 angstrom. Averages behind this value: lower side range 5.62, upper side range 6.08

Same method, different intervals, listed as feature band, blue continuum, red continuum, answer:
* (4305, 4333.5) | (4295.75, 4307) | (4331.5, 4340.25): -2.0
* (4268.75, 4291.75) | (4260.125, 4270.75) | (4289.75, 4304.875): 0.7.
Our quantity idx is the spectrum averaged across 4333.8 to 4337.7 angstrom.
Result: 6.14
